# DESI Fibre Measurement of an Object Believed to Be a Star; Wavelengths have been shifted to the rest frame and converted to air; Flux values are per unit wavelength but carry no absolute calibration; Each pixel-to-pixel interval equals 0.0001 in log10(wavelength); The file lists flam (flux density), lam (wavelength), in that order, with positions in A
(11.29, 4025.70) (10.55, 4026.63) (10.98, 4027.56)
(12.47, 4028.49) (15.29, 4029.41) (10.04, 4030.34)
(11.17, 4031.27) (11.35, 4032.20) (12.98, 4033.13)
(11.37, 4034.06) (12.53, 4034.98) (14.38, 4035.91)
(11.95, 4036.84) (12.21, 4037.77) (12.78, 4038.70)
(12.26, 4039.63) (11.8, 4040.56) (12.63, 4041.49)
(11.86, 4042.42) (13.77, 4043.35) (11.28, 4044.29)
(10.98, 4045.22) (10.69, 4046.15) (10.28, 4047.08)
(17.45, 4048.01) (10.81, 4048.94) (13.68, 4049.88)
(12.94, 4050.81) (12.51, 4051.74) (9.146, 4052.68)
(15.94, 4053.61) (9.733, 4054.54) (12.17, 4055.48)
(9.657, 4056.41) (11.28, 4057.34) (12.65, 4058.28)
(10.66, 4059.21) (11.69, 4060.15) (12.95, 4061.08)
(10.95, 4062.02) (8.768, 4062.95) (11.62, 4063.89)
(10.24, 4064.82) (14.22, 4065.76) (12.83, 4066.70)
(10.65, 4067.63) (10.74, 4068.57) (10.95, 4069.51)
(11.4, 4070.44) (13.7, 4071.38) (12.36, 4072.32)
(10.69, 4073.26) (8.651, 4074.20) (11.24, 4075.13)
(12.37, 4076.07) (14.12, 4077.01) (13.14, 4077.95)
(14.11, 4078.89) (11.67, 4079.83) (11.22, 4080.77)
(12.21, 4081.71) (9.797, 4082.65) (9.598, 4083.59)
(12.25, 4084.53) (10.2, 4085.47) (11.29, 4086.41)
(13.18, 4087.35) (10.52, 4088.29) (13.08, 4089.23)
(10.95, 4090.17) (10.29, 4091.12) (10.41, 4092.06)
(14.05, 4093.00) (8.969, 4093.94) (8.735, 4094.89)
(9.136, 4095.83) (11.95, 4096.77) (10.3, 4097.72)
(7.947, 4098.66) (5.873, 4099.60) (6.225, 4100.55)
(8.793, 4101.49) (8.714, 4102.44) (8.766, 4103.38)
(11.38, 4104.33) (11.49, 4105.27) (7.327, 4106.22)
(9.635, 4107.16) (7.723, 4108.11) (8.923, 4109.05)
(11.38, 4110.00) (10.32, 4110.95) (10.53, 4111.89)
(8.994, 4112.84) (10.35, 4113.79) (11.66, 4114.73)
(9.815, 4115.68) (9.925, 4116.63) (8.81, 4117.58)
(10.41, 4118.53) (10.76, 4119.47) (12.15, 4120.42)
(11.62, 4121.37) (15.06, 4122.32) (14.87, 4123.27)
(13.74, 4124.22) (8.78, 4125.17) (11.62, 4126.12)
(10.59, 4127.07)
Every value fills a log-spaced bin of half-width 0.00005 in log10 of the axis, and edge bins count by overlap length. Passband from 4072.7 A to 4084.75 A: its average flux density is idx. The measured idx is 11.6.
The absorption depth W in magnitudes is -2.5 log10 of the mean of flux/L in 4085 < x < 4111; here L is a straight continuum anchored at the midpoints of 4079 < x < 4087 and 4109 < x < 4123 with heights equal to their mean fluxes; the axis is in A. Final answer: 0.118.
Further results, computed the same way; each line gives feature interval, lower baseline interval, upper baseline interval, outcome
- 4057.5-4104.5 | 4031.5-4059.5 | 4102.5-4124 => 0.035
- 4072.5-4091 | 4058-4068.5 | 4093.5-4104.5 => -0.147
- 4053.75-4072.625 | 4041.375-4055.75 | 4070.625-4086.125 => 0.040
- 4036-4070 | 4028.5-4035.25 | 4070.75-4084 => 0.008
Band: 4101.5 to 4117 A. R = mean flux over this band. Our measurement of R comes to 9.78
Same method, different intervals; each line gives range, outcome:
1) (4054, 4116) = 10.8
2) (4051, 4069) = 11.5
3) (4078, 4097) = 11.2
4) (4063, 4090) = 11.7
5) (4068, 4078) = 11.7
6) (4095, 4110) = 9.02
